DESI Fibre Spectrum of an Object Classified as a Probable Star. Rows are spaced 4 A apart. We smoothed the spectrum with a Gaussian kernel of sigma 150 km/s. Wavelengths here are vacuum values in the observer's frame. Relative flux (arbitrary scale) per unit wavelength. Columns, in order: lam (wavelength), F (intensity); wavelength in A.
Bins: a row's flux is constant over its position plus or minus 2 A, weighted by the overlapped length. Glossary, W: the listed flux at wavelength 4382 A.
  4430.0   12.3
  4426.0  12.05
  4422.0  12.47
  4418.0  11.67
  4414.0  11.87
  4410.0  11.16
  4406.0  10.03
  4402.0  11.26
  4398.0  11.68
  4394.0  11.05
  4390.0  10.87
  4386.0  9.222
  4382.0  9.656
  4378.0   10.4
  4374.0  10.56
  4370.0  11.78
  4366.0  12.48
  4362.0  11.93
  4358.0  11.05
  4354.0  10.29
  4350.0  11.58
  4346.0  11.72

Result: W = 9.656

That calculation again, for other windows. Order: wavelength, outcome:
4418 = 11.67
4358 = 11.05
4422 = 12.47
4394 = 11.05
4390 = 10.87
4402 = 11.26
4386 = 9.222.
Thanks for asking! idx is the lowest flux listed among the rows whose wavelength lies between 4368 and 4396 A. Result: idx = 9.222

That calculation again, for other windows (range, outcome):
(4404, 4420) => 10.03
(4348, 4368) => 10.29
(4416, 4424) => 11.67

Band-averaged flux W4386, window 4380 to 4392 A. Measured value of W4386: 9.92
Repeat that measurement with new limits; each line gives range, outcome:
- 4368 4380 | 10.9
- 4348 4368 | 11.5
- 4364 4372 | 12.1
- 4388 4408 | 11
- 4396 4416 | 11.2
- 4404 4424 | 11.4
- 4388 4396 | 11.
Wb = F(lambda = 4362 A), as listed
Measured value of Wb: 11.93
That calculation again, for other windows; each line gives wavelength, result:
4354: 10.29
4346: 11.72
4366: 12.48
